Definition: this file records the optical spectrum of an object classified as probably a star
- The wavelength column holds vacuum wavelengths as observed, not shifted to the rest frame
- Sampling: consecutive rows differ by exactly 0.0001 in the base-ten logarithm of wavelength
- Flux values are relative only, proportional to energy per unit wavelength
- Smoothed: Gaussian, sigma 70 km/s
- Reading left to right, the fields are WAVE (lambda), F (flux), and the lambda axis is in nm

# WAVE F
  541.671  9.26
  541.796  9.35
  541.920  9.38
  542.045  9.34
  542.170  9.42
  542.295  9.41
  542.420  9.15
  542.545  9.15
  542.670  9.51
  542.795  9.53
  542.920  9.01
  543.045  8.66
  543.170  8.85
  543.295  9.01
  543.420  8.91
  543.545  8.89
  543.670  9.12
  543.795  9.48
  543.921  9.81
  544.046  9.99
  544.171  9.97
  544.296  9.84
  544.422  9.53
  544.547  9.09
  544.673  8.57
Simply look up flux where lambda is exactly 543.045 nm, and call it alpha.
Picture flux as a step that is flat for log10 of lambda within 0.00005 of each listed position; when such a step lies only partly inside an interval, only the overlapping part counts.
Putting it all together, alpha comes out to 8.66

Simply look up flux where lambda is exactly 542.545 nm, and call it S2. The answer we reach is 9.15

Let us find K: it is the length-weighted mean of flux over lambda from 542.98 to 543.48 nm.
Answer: 8.86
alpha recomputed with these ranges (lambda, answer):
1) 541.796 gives 9.35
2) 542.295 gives 9.41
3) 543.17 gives 8.85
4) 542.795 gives 9.53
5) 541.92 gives 9.38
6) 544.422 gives 9.53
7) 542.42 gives 9.15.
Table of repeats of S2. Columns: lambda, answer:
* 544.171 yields 9.97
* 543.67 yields 9.12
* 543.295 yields 9.01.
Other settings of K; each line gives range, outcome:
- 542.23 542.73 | 9.3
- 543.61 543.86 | 9.28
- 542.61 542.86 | 9.51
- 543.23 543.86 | 9.08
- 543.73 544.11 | 9.76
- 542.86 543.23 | 8.84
